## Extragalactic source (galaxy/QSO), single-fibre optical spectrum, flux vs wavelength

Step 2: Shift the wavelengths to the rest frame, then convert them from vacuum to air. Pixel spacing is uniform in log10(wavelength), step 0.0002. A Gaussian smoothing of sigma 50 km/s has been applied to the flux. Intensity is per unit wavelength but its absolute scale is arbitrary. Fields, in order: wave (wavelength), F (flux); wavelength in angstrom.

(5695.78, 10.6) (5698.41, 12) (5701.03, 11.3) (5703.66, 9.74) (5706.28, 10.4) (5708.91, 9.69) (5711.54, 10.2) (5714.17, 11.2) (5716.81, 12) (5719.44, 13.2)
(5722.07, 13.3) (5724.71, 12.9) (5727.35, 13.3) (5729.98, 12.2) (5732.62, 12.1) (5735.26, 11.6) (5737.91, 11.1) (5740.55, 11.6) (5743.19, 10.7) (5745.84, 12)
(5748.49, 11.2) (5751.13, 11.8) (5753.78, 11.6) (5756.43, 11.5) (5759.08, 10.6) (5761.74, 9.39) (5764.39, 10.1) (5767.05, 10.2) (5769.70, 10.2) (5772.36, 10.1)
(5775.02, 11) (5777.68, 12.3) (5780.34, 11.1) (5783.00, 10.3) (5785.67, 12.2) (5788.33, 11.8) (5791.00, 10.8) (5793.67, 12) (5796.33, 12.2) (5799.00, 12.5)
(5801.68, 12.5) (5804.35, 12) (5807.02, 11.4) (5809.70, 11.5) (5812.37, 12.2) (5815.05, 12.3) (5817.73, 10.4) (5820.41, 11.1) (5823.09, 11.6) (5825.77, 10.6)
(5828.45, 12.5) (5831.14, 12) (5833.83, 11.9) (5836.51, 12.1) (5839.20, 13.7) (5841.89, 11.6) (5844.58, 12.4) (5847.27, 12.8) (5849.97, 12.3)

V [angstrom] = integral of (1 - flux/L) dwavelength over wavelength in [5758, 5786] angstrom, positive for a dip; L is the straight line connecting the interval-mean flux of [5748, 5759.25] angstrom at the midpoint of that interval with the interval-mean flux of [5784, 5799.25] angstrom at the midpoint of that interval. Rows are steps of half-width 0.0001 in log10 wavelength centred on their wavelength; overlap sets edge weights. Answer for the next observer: 2.42 angstrom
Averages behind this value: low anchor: 11.4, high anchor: 11.8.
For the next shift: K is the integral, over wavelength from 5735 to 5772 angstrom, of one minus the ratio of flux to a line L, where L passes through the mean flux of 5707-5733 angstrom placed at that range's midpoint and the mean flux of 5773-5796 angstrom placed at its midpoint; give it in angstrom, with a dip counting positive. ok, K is 2.4 angstrom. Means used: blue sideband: 12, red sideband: 11.4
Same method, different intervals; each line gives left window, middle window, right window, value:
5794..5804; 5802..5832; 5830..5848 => 1.73 angstrom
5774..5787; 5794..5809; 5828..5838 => -0.53 angstrom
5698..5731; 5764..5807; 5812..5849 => 1.68 angstrom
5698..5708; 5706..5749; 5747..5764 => -3.53 angstrom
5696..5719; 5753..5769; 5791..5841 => 1.22 angstrom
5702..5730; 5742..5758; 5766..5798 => -0.07 angstrom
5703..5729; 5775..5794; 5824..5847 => 0.77 angstrom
